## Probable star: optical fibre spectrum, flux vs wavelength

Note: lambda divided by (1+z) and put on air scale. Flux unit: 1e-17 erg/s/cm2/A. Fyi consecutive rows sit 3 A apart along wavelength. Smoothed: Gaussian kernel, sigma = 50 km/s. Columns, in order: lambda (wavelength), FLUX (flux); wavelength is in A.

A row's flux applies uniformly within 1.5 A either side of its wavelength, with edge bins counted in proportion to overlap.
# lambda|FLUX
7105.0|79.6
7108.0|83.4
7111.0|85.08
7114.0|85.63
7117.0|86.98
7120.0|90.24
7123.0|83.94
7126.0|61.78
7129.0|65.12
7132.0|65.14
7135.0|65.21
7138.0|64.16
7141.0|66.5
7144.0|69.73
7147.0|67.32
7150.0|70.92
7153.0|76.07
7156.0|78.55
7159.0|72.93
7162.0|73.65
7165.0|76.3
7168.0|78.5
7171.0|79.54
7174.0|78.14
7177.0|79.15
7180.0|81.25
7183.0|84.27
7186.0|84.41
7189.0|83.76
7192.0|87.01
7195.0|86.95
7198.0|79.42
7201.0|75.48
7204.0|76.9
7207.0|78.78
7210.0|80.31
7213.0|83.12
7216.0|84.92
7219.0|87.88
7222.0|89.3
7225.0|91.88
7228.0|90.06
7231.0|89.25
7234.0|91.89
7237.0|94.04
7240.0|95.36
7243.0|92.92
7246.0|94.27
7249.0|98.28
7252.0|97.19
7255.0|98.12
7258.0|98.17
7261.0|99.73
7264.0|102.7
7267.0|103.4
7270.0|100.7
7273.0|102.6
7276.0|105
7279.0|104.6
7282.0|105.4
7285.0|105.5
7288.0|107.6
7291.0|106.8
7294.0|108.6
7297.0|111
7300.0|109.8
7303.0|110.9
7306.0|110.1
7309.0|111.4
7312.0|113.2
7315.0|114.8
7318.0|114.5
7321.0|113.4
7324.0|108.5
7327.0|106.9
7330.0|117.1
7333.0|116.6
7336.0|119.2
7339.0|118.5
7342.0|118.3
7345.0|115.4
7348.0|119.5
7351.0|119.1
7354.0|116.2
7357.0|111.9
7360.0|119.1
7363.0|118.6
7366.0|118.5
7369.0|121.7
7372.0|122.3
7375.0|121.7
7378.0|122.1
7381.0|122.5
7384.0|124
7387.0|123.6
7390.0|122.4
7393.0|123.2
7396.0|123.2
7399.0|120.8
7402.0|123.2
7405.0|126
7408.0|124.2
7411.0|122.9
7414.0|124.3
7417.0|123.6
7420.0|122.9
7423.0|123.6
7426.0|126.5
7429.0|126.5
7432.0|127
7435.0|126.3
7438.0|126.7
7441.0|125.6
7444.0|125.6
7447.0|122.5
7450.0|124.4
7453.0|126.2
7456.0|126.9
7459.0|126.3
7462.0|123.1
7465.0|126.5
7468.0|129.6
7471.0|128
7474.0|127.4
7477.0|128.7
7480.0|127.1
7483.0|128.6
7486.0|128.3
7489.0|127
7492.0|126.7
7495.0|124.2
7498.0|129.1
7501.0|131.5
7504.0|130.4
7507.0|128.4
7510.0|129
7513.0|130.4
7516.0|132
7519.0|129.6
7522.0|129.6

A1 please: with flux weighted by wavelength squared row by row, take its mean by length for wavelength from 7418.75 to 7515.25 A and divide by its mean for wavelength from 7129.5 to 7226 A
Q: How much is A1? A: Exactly 1.76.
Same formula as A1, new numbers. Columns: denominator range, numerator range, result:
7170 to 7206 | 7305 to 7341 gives 1.45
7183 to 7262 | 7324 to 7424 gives 1.41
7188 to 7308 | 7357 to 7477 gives 1.36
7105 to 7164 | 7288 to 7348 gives 1.60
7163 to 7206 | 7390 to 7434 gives 1.64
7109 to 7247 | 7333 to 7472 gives 1.62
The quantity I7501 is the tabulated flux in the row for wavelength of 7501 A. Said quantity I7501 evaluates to 131.5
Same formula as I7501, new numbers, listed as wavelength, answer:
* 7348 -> 119.5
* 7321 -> 113.4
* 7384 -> 124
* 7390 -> 122.4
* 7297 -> 111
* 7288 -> 107.6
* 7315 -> 114.8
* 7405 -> 126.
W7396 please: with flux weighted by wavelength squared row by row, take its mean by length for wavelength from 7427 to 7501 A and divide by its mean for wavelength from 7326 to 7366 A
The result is 1.1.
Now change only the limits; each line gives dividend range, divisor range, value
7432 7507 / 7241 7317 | 1.28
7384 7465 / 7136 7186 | 1.78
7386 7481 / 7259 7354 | 1.17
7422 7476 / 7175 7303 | 1.42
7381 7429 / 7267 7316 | 1.18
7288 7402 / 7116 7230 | 1.56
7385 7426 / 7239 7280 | 1.29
